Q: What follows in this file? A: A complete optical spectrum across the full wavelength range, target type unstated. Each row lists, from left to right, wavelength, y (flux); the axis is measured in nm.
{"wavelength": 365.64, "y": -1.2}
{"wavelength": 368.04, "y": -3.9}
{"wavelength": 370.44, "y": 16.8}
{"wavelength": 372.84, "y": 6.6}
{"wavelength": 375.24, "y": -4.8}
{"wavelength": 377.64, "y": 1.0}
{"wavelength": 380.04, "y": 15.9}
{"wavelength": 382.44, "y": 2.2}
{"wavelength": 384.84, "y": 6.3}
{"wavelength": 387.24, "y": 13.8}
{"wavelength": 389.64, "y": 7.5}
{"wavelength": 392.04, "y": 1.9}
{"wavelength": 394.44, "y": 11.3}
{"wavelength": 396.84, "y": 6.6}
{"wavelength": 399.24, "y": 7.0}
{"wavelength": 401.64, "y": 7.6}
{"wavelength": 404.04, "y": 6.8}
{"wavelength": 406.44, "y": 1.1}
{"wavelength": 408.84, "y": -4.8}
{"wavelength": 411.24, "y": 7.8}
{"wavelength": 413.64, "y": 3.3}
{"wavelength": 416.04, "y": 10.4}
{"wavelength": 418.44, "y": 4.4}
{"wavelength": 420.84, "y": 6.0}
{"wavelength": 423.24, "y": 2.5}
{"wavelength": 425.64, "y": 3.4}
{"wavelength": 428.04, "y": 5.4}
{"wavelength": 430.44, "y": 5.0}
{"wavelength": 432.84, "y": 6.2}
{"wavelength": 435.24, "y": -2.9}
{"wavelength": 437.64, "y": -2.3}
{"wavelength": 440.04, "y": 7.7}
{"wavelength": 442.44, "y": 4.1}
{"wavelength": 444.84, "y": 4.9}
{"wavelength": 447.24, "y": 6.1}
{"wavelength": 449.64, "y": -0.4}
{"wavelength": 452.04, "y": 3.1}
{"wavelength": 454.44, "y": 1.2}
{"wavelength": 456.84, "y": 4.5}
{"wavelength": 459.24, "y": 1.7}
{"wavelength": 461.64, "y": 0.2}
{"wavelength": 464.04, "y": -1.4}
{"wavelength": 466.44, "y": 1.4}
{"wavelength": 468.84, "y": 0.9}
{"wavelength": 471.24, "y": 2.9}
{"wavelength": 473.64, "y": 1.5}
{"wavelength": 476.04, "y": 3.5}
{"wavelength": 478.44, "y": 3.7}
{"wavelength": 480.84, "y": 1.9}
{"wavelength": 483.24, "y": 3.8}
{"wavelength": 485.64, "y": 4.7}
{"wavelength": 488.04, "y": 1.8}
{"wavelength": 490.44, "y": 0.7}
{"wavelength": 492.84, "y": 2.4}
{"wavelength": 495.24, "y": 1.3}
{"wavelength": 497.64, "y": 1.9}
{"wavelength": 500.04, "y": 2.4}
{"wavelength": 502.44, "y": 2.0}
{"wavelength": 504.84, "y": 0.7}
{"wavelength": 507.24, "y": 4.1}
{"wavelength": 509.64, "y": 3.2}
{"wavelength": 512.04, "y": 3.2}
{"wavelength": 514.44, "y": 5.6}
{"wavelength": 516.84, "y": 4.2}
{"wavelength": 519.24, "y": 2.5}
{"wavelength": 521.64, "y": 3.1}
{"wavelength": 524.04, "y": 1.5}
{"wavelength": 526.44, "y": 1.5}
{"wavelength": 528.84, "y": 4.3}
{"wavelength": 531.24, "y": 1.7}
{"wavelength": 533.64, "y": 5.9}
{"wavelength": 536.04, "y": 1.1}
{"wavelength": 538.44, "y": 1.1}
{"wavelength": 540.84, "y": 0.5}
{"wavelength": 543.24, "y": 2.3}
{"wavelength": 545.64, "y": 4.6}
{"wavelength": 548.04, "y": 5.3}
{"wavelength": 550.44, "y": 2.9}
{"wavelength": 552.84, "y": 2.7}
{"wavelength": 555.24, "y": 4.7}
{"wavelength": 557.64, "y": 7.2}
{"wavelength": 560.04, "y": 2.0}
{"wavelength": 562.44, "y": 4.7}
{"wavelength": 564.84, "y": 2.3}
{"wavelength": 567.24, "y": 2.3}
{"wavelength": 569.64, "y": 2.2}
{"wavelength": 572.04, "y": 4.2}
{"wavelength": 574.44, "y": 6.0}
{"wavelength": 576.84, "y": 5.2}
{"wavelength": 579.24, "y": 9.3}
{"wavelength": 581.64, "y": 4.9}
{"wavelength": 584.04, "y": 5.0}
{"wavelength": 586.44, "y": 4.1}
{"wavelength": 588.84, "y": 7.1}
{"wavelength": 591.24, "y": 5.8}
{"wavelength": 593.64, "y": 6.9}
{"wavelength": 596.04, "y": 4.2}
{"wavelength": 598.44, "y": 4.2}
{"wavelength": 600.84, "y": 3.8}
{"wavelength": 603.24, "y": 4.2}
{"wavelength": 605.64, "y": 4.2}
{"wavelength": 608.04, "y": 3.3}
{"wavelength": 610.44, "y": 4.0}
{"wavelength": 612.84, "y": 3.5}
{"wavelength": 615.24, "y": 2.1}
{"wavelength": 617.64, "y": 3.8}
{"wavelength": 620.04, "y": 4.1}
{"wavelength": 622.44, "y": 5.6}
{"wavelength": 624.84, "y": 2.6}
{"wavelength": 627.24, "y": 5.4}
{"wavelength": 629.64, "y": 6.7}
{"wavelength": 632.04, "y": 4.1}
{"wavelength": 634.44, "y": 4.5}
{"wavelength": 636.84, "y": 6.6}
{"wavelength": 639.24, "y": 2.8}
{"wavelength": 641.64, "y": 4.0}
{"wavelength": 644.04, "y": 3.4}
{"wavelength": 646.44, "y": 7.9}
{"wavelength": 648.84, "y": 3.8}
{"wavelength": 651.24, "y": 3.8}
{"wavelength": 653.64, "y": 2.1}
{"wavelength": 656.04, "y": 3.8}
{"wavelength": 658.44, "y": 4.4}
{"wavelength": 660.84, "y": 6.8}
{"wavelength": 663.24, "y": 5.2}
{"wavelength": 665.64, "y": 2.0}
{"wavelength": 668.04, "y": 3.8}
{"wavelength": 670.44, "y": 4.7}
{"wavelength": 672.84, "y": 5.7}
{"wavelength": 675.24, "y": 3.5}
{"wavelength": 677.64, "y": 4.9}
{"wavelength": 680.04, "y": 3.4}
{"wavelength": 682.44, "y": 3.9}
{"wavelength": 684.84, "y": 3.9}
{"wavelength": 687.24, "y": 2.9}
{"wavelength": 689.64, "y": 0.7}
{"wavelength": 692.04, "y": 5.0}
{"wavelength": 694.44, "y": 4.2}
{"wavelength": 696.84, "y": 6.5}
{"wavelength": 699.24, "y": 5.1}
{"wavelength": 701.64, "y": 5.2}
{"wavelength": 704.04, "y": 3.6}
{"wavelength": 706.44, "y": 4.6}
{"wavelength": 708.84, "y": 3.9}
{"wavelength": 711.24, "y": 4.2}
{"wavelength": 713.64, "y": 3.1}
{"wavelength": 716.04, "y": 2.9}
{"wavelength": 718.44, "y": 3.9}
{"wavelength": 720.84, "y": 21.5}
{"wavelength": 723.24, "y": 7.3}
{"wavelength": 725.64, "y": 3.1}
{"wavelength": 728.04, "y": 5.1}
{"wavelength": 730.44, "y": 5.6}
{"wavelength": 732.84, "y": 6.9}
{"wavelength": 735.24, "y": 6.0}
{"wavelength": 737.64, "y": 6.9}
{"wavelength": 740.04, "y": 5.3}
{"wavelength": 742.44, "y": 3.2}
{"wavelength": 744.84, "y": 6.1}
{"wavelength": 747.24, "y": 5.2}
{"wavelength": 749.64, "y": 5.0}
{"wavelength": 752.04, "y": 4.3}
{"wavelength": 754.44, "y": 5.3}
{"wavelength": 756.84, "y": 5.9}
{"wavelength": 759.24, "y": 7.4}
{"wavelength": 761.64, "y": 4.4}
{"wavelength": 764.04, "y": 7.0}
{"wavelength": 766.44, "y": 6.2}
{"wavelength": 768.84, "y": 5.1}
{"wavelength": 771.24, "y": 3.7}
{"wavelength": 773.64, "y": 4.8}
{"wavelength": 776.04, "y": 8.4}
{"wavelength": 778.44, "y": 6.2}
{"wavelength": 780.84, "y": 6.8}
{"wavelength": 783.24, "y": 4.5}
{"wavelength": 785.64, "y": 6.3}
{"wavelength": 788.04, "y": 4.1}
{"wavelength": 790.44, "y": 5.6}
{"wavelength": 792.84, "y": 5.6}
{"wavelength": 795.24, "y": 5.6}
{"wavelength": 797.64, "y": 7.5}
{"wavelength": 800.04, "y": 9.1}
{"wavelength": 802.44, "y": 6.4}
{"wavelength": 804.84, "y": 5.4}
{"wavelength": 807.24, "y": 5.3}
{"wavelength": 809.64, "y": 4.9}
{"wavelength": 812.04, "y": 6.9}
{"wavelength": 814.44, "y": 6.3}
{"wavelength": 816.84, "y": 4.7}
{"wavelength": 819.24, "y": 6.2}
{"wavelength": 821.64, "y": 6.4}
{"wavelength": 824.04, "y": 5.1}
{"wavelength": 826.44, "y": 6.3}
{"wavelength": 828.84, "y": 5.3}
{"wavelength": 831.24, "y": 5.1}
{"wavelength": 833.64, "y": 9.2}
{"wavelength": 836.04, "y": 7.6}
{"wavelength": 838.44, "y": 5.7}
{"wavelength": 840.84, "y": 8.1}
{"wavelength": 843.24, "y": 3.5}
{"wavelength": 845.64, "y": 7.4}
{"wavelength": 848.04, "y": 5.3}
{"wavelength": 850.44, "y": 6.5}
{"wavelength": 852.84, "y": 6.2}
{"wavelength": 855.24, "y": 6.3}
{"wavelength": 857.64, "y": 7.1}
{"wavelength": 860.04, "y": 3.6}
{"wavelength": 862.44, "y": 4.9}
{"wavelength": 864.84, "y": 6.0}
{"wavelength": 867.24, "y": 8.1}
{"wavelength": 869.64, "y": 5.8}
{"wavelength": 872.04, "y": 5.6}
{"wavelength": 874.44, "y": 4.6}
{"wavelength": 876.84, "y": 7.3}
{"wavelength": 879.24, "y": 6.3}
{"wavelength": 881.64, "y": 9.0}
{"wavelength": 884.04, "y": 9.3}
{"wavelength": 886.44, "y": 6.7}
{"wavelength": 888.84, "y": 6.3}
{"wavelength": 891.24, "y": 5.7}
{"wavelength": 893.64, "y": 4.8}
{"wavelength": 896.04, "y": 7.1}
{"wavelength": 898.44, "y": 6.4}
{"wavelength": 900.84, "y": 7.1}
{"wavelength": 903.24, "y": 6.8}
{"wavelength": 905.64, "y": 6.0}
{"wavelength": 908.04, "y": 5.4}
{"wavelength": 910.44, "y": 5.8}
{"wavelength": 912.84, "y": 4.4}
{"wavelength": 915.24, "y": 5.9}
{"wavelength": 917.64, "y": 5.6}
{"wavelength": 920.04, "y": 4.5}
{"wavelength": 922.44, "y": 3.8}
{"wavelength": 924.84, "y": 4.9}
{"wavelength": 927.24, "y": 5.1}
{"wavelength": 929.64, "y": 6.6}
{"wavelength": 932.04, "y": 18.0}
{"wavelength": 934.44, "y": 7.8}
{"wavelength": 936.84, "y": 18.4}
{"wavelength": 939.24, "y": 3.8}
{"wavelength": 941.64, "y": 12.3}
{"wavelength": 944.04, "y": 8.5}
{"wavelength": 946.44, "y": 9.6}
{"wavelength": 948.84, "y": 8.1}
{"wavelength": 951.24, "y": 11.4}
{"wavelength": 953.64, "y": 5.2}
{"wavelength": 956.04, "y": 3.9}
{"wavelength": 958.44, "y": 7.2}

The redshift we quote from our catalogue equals 0.93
